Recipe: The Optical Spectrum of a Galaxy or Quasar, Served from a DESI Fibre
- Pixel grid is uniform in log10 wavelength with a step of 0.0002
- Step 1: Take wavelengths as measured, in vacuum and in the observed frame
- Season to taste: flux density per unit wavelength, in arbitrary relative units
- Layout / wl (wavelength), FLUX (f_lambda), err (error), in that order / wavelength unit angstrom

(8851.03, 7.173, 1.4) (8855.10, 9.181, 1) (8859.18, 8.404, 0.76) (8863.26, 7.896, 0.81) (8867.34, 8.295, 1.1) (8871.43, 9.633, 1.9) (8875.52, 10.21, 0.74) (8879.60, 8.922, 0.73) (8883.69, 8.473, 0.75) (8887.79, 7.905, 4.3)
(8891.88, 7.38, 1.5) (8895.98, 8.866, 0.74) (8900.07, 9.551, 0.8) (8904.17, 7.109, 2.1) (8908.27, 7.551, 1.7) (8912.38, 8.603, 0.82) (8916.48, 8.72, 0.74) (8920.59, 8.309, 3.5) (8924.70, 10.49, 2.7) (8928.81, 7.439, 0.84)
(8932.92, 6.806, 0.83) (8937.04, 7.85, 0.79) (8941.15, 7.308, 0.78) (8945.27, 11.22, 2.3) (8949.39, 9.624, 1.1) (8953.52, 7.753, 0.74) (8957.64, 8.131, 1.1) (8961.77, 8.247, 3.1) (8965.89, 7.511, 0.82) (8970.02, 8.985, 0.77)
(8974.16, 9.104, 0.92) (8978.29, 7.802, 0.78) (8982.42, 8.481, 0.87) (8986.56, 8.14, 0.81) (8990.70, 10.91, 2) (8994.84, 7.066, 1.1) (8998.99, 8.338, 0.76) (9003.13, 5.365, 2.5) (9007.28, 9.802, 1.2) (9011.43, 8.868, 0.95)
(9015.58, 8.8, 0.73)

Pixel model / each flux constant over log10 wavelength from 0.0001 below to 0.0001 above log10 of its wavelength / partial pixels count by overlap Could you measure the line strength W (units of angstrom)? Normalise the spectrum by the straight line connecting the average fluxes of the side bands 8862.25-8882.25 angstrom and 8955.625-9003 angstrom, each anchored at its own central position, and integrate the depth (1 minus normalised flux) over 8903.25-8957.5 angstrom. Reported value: 1.5 angstrom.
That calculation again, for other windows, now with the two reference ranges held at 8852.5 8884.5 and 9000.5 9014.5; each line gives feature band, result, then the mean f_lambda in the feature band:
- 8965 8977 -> -0.43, 8.58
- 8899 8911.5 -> 0.95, 8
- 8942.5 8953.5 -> -1.71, 9.72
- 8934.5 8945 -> 0.37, 8.16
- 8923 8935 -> 0.49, 8.18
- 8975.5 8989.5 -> -0.24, 8.37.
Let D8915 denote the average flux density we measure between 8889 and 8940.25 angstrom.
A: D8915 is 8.2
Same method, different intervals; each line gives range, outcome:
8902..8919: 8.01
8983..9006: 8.06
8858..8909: 8.5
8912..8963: 8.5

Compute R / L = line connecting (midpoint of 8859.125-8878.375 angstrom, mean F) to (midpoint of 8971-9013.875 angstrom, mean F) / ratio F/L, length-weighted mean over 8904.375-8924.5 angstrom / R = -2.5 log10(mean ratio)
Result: 0.04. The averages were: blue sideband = 8.94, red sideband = 8.41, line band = 8.39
